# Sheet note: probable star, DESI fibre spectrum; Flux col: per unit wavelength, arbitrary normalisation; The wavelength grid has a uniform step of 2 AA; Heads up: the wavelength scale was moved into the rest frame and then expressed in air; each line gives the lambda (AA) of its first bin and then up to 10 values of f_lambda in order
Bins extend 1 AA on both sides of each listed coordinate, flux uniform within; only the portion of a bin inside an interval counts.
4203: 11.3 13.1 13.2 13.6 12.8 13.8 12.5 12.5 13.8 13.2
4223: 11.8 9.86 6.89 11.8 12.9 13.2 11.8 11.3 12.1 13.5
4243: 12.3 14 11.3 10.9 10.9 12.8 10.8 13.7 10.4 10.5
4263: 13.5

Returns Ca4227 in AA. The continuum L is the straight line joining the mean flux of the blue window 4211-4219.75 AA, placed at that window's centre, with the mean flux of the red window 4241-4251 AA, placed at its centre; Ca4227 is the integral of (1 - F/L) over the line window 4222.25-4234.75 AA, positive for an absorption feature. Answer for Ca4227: 1.5 AA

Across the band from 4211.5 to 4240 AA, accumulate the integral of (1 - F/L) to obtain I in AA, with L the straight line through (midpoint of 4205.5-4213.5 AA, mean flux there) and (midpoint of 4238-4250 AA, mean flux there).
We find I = 2.0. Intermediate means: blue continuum 13.3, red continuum 12.3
